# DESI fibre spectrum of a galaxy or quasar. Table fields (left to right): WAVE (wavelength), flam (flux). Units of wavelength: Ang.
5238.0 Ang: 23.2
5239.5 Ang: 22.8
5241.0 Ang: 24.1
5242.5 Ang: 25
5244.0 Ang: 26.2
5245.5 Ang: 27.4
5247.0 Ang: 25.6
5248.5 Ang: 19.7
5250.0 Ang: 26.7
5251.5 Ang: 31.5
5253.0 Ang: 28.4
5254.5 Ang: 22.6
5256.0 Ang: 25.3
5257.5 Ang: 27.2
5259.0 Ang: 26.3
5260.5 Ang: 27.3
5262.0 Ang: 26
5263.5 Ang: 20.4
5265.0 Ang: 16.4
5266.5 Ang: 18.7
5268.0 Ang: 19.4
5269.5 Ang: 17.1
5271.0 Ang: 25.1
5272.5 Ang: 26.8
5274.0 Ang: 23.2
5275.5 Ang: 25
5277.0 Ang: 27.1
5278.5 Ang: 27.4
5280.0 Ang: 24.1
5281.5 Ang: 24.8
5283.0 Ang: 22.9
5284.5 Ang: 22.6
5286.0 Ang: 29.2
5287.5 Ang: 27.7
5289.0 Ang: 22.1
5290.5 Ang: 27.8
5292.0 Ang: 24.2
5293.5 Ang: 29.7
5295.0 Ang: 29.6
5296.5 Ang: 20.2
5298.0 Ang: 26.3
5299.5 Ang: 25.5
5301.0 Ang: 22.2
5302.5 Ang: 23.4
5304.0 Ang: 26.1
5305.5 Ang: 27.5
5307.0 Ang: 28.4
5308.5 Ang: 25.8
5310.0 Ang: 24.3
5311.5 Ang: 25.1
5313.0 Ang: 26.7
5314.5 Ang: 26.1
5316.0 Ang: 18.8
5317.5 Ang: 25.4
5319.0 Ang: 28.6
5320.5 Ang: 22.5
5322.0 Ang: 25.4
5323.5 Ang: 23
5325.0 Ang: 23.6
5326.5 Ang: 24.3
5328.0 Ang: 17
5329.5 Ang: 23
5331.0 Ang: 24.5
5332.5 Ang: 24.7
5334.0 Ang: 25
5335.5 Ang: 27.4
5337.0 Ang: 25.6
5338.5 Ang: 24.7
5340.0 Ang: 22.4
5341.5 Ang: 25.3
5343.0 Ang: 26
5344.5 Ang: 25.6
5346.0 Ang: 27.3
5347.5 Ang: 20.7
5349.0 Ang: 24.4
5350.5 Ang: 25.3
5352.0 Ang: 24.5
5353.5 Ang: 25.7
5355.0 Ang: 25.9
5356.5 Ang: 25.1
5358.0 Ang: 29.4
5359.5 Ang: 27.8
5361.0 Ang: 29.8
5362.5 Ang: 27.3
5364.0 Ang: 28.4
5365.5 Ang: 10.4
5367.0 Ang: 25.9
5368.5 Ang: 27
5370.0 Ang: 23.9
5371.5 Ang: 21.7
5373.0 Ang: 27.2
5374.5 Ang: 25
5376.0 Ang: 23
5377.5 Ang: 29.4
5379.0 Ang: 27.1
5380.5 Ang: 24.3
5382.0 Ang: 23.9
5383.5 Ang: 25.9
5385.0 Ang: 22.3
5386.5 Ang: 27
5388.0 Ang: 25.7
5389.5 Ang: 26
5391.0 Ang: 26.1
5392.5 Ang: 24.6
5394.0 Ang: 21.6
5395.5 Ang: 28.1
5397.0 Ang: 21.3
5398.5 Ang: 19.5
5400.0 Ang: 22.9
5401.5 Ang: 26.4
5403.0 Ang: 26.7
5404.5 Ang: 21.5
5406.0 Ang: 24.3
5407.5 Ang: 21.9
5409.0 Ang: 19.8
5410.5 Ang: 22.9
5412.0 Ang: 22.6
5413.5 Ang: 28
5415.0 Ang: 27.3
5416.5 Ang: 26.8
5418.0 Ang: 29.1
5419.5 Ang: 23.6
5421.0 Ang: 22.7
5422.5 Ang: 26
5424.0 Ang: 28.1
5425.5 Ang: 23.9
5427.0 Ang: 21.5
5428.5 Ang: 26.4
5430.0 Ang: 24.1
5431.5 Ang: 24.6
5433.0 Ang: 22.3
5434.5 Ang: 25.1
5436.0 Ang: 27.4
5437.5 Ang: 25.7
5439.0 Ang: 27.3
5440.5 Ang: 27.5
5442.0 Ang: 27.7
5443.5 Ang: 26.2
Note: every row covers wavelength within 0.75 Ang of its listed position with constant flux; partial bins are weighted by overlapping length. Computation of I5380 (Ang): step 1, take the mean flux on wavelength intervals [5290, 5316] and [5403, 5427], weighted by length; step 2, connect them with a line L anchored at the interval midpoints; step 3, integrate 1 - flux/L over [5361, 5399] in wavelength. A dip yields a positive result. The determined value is 0.35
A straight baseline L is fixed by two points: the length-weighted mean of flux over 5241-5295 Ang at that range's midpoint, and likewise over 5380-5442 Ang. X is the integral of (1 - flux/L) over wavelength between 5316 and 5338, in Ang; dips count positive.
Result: 0.6 Ang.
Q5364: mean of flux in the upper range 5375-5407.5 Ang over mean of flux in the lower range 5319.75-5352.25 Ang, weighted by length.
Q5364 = 1.0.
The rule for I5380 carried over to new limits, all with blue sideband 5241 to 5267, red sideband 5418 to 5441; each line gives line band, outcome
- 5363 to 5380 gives 0.38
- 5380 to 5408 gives 0.97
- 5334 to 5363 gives -0.89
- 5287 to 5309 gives -0.76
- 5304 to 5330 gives 0.44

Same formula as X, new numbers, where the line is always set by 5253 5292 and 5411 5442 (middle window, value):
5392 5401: 0.8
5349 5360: -0.5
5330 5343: -0.1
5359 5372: 0.2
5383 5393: -0.1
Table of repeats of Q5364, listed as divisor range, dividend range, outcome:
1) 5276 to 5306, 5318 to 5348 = 0.96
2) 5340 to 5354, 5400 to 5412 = 0.94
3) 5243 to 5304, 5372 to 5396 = 1.03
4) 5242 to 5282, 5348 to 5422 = 1.01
